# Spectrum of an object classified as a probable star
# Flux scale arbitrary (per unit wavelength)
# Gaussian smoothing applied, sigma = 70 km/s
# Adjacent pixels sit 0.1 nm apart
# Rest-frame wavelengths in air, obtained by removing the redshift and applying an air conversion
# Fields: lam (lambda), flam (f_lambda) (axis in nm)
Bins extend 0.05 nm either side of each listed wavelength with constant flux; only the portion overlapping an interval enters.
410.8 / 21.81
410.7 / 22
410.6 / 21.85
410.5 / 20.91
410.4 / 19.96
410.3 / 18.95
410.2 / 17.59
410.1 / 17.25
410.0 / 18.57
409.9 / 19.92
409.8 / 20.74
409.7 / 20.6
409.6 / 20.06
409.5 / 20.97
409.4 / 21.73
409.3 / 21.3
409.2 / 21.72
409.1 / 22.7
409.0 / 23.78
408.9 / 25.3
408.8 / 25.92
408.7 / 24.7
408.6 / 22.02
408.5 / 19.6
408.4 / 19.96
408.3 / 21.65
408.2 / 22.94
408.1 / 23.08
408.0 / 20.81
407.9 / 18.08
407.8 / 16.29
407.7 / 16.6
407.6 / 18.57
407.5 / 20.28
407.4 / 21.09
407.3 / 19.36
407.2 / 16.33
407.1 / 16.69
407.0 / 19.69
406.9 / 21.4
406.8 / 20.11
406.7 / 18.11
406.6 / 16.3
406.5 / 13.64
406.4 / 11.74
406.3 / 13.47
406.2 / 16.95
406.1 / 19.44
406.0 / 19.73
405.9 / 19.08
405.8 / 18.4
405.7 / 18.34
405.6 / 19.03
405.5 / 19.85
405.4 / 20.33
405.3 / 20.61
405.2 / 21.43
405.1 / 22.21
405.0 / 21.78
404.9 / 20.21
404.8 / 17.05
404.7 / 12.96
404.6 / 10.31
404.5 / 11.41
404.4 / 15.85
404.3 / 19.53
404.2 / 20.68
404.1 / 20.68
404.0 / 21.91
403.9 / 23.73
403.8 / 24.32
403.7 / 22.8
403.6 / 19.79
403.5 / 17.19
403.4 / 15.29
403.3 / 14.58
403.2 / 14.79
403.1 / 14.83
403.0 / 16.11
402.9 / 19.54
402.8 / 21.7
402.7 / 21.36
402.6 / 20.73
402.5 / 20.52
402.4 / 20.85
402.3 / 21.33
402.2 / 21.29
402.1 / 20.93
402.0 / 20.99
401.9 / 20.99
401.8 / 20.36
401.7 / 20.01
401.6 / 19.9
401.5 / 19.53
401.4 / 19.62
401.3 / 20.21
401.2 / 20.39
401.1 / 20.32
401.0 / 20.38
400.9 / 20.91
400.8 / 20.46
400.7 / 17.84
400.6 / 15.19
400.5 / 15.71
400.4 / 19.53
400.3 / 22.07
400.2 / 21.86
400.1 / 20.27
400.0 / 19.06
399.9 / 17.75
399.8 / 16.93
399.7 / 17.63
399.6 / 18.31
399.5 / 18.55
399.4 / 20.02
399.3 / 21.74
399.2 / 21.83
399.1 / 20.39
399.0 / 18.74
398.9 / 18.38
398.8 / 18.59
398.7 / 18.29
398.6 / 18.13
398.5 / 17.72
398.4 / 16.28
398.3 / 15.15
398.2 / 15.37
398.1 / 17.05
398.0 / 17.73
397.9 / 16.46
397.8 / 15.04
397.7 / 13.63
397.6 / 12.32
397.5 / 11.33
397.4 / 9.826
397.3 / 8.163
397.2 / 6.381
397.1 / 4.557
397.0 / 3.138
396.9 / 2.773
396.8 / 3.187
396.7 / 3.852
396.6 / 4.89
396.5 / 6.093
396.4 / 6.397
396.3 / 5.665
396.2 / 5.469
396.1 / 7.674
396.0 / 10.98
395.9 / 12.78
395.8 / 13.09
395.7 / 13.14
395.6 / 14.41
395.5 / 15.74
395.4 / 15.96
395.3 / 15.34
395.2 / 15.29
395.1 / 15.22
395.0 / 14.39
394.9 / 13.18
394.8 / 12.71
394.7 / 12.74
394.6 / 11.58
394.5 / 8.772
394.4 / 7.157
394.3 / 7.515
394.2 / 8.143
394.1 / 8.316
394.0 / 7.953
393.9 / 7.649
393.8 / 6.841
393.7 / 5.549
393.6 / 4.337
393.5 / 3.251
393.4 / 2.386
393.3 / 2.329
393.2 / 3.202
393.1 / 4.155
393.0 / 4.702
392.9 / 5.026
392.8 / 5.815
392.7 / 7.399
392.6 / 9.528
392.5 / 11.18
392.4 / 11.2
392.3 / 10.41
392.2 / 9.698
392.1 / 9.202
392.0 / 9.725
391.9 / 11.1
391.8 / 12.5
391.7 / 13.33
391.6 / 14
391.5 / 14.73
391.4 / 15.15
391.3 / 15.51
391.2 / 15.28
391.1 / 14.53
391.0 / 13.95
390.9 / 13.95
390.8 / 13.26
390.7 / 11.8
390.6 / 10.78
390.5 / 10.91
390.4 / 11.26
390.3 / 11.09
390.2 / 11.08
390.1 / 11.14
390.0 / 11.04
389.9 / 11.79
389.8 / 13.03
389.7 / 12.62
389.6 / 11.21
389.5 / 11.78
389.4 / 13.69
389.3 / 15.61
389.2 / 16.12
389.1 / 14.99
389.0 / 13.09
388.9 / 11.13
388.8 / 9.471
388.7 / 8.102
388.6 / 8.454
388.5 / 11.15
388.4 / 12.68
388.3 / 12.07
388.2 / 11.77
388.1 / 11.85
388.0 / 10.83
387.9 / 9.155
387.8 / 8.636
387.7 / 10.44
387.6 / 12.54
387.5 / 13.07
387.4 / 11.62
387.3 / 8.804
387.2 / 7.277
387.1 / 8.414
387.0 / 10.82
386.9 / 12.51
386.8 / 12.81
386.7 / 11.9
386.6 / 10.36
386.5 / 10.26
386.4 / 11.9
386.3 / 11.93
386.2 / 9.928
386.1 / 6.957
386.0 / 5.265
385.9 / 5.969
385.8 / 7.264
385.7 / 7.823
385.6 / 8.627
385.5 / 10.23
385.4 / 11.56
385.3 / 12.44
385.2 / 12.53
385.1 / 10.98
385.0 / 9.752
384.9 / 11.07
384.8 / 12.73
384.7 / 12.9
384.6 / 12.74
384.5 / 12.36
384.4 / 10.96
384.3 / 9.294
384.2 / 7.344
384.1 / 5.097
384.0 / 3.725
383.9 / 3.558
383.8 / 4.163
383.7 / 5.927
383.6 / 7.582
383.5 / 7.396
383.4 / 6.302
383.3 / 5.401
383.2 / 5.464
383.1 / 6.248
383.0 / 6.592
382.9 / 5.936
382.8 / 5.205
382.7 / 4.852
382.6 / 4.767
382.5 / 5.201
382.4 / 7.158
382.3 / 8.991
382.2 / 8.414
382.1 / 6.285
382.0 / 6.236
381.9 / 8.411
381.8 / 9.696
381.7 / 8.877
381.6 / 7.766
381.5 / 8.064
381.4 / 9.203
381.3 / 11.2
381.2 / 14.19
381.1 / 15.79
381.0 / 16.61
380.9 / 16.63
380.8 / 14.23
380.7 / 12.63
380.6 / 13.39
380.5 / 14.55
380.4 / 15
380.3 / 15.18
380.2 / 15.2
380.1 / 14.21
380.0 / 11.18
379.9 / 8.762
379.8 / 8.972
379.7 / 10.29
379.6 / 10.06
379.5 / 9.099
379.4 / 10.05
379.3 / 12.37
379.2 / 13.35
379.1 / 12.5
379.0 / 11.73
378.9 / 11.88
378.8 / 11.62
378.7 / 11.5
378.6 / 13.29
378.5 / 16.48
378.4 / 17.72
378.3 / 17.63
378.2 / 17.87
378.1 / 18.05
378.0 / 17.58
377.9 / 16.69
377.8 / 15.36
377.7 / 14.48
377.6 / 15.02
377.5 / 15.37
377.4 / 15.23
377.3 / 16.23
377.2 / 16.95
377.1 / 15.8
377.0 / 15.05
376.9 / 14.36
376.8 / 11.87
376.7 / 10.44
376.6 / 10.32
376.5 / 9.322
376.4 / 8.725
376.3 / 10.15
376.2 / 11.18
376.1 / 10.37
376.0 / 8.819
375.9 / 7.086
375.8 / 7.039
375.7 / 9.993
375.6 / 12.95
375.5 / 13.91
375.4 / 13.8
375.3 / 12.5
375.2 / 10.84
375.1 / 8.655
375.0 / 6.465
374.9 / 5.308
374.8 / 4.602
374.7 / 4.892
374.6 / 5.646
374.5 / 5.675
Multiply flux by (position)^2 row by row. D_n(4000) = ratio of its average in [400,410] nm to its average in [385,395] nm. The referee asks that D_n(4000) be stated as 2.04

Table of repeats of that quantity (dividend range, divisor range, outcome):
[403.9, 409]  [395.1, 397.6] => 2.19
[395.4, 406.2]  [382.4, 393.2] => 1.78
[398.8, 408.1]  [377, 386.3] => 1.96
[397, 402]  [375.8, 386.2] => 1.78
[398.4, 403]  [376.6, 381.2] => 1.58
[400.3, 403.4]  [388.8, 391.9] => 1.59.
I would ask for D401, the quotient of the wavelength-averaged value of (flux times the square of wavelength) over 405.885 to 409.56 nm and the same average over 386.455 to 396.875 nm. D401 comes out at 2.06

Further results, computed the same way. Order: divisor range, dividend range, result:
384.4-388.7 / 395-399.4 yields 1.28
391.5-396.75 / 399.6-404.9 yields 2.14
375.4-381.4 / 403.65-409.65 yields 1.73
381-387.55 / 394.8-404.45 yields 1.99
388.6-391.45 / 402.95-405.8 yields 1.58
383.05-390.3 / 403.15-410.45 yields 2.11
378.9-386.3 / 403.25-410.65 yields 2.29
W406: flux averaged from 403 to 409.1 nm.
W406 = 19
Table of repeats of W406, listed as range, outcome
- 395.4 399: 11.6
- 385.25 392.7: 11.3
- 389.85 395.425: 10.3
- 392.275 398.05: 9.03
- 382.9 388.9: 9.39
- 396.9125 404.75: 17.7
